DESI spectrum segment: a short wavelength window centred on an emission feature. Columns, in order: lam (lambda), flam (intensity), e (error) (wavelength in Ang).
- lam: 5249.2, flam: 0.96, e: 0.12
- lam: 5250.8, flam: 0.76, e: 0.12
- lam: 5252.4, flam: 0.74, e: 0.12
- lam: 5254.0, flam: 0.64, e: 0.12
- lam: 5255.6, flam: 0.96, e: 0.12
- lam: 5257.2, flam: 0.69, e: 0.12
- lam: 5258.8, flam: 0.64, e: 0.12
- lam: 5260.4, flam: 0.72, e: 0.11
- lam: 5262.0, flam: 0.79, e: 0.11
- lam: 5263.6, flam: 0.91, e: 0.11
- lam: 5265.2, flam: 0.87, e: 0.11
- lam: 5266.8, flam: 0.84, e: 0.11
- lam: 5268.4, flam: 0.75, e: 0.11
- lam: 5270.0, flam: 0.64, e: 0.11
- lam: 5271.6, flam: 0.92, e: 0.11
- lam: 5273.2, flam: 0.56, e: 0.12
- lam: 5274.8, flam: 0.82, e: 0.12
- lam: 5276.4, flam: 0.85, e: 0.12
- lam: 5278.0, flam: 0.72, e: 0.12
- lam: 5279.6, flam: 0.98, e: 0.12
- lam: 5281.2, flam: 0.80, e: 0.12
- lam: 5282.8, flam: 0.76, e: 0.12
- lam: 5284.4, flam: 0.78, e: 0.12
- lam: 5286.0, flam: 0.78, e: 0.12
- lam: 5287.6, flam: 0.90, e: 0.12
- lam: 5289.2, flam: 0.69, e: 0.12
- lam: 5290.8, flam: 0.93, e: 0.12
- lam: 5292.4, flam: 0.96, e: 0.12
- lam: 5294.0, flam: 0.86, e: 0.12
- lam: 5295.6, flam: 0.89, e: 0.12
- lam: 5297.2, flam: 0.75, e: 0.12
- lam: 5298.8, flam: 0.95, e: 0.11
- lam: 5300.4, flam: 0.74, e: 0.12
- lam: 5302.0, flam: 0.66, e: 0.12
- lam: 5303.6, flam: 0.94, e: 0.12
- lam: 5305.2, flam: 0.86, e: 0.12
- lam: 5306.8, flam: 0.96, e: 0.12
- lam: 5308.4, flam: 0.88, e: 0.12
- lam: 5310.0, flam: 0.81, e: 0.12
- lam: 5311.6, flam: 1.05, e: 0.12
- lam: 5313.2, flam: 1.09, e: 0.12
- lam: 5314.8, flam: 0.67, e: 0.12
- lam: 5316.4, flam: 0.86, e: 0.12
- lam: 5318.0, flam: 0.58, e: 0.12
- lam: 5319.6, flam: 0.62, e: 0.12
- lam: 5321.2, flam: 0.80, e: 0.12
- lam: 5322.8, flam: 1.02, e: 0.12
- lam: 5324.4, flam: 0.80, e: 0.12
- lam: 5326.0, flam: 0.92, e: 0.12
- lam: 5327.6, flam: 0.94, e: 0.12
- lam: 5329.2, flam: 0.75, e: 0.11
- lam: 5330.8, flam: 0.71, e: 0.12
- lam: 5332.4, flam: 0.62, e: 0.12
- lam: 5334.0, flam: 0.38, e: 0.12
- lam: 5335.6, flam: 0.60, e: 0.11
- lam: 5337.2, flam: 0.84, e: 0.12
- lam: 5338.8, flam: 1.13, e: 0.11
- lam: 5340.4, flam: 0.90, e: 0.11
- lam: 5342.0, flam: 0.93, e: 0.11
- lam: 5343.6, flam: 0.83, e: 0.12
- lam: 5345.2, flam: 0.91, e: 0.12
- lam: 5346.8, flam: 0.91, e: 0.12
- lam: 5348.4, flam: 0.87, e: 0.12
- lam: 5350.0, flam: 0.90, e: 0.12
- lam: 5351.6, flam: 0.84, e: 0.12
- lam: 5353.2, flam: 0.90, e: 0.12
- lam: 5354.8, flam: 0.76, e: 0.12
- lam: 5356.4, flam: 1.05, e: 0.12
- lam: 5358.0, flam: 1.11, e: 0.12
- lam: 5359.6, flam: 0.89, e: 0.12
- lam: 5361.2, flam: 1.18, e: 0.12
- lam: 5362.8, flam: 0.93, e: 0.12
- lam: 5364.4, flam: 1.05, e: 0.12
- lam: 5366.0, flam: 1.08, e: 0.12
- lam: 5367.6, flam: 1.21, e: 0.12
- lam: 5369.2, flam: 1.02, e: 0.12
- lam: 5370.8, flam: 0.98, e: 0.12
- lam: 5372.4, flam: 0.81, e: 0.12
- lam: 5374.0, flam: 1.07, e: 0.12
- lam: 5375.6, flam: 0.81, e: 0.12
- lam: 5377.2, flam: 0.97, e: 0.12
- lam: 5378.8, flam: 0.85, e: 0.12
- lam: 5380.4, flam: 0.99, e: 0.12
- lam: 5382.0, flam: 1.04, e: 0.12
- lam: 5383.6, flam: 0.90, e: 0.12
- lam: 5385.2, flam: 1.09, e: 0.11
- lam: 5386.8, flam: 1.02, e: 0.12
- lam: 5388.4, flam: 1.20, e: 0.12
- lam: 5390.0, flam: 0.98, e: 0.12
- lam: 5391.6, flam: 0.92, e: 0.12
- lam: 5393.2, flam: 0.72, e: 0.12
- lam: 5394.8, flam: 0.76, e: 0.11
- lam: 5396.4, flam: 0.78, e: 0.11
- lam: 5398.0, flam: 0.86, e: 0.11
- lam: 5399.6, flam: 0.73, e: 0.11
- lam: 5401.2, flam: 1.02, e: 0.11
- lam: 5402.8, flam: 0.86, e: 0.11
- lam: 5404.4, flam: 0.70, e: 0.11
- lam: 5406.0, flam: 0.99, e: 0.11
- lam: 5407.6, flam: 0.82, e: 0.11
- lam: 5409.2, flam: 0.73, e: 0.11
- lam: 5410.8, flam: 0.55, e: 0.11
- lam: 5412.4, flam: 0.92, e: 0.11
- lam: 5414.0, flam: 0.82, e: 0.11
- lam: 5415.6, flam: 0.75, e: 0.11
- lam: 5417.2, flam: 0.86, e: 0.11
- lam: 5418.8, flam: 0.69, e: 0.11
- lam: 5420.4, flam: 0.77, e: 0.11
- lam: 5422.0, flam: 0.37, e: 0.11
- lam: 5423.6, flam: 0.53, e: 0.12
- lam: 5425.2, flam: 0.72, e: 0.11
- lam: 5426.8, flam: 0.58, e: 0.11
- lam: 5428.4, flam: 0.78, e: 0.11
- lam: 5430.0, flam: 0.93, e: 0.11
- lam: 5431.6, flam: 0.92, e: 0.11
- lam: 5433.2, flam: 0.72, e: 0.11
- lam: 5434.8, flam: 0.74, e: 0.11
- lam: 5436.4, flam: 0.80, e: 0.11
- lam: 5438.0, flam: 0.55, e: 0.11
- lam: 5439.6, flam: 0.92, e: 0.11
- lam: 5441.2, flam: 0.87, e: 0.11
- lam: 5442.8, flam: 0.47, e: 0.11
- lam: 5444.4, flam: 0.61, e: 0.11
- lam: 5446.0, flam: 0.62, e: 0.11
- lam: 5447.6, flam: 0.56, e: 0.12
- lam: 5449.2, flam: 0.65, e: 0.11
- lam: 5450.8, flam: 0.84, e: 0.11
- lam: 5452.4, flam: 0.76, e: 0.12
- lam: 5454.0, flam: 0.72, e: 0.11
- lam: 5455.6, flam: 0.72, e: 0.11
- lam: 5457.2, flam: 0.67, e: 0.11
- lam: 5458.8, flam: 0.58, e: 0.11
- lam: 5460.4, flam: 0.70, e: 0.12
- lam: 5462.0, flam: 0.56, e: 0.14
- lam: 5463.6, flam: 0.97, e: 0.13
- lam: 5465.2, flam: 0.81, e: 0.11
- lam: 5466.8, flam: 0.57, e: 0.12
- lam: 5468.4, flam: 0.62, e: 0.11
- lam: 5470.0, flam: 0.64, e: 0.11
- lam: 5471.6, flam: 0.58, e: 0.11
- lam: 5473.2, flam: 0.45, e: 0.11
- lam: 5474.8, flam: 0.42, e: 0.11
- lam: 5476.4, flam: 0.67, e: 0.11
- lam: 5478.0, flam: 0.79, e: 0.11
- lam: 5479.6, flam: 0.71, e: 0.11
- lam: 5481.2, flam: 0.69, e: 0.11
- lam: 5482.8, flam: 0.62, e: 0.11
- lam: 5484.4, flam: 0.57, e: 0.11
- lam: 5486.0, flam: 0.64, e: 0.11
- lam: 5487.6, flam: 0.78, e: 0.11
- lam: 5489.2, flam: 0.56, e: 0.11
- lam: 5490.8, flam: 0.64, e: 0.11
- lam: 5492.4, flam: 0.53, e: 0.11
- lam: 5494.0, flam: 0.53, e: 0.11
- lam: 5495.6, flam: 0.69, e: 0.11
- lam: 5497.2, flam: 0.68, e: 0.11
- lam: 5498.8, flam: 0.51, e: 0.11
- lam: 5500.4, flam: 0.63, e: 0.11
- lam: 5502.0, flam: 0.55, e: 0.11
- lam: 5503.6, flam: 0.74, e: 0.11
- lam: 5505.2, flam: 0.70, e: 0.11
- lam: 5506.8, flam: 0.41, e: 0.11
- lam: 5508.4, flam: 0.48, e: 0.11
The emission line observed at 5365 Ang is C III]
